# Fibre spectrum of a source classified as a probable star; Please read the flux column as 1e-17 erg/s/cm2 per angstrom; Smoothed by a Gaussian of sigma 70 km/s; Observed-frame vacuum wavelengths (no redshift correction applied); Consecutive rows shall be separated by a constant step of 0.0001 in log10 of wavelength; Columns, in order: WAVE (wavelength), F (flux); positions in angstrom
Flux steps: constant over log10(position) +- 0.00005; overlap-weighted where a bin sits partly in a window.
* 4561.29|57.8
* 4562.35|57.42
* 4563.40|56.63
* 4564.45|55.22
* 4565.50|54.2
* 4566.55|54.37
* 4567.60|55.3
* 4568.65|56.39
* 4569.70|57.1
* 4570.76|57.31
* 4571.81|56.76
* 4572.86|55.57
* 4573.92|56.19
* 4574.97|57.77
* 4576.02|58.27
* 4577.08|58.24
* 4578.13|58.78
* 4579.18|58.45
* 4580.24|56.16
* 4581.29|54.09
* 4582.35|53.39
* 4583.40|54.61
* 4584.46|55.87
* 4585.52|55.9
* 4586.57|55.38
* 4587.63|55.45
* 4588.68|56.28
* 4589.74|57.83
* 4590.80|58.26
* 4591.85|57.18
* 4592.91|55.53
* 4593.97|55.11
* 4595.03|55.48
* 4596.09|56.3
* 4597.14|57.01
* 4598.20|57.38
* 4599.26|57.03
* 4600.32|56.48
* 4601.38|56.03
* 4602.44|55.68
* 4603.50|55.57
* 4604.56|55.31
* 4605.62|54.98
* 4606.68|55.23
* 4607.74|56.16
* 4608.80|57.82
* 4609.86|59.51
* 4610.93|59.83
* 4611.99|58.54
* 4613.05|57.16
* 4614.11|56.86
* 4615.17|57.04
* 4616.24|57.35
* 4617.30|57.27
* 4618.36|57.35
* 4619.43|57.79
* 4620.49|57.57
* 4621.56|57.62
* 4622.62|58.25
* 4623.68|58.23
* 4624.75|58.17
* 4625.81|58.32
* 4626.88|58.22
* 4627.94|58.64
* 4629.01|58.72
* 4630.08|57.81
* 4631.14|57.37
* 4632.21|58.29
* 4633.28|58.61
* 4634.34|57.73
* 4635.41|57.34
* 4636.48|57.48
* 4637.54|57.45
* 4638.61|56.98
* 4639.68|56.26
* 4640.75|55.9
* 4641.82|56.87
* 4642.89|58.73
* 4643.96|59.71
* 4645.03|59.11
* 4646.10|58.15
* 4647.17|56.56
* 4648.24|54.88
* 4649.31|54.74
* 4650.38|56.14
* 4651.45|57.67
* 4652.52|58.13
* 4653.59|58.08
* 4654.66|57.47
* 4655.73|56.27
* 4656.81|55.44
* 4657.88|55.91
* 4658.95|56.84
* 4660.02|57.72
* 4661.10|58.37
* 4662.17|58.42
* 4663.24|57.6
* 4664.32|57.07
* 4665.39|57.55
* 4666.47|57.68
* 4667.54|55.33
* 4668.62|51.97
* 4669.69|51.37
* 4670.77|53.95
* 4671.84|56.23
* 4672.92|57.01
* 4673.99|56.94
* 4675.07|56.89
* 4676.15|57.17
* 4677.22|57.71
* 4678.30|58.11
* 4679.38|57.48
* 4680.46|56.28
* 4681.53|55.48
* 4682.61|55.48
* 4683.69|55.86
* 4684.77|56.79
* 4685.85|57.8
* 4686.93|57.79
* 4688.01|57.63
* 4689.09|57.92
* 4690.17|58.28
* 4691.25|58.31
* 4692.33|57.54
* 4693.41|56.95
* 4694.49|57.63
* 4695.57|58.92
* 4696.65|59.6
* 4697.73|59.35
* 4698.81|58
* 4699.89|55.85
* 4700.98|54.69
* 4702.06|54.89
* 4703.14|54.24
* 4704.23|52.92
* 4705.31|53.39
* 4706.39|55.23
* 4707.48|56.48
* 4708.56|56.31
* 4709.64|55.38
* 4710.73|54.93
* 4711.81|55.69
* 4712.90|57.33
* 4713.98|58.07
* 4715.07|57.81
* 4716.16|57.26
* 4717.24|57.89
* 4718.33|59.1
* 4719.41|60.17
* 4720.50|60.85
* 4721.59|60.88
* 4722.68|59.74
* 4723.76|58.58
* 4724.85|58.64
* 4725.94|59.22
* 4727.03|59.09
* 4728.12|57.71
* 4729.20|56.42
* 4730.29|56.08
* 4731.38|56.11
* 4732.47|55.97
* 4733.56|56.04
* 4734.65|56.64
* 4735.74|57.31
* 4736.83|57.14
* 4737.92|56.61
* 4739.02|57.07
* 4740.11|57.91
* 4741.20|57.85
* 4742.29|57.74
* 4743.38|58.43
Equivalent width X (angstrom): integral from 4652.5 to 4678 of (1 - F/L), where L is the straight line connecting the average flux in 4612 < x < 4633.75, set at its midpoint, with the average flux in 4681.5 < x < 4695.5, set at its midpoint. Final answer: 0.4 angstrom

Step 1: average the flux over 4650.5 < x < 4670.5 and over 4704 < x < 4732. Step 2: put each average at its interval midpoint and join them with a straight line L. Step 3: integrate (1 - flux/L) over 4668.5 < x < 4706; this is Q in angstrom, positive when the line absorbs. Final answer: 0.29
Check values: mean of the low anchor 56.6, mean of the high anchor 57.4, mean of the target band 56.5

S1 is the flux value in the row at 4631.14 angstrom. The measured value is 57.37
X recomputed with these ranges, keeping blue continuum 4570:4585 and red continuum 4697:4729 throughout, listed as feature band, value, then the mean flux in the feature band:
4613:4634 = -0.4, 57.9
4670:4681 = 0.1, 56.7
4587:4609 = 0.1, 56.3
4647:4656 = 0.0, 56.7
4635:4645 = -0.1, 57.5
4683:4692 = -0.1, 57.5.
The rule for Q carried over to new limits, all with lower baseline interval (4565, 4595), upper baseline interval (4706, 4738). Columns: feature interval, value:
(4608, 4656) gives -0.8 angstrom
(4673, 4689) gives 0.0 angstrom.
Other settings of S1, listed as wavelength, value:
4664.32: 57.07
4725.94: 59.22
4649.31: 54.74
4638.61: 56.98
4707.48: 56.48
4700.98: 54.69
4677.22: 57.71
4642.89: 58.73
